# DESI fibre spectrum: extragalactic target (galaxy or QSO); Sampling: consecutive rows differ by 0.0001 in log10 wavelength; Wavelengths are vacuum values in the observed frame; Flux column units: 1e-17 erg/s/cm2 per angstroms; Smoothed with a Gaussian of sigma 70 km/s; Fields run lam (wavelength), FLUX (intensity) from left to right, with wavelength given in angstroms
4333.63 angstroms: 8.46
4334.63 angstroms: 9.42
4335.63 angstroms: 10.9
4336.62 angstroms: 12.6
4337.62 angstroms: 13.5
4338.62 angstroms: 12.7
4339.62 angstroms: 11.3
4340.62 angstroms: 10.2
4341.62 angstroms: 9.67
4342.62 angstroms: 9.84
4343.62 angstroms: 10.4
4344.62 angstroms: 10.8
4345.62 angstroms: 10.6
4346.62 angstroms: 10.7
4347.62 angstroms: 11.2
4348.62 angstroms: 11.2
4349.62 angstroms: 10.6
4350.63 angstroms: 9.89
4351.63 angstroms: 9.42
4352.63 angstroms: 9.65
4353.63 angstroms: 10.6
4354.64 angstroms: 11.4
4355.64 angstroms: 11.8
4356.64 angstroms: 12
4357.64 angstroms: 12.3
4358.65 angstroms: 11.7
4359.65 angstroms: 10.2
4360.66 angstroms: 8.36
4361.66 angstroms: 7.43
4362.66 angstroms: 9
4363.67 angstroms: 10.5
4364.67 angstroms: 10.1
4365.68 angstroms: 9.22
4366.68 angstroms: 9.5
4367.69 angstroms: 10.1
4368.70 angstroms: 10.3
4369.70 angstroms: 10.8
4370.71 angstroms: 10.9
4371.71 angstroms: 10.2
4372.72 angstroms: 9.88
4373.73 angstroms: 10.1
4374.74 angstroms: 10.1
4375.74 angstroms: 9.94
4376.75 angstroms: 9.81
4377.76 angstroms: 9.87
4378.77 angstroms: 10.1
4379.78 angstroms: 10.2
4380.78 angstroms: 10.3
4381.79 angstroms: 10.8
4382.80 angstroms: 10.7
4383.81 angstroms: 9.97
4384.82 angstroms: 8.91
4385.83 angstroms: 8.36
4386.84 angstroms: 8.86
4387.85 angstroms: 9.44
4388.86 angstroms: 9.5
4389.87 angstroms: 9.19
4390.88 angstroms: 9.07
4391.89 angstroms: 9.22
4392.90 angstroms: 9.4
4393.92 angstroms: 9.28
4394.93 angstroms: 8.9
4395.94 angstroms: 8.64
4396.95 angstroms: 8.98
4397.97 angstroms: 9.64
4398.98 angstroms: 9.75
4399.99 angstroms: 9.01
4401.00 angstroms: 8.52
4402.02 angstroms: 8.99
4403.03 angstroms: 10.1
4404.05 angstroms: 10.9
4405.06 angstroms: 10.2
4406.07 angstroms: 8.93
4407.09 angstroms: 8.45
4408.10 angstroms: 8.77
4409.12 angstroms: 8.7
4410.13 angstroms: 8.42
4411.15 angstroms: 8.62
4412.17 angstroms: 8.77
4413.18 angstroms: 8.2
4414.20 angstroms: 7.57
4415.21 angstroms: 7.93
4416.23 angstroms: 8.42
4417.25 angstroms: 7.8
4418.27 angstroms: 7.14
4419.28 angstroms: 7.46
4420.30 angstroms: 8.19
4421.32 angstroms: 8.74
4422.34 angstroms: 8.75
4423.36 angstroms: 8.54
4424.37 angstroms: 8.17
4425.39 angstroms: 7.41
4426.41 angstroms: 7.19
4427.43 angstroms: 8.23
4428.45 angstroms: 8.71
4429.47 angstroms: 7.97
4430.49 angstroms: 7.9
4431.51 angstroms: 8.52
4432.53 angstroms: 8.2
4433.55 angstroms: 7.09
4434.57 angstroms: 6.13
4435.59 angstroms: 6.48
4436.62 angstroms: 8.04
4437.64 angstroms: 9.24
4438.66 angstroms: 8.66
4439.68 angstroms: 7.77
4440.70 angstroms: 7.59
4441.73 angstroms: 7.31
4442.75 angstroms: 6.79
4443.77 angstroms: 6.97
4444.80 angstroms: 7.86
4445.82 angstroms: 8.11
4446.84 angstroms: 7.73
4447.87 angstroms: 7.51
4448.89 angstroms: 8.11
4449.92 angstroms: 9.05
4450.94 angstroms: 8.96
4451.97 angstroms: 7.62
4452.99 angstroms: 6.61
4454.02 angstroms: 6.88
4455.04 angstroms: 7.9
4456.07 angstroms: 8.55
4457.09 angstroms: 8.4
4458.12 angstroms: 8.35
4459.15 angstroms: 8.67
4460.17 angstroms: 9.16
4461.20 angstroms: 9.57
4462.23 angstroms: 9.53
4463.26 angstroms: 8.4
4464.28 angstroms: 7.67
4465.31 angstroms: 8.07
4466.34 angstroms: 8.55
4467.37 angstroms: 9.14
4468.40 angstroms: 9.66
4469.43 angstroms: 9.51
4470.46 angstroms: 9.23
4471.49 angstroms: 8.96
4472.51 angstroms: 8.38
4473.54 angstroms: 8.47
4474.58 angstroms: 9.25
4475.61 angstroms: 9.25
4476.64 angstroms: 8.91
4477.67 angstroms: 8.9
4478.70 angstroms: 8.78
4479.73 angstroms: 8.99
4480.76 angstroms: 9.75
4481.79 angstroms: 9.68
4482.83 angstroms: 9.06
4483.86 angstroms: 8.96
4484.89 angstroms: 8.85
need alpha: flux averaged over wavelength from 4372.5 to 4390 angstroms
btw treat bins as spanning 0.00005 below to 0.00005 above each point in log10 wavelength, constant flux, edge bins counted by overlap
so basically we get 9.79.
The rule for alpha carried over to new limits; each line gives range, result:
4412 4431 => 8.05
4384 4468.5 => 8.42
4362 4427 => 9.2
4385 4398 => 9.09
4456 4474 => 8.8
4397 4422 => 8.72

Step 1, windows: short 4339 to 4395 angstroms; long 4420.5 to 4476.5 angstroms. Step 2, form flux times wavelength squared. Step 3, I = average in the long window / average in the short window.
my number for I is 0.8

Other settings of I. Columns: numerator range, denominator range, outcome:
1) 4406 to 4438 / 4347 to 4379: 0.81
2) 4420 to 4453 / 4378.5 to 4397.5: 0.85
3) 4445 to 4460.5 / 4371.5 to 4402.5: 0.88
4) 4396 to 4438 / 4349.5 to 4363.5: 0.84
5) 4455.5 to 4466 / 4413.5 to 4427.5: 1.10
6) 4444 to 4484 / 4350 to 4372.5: 0.88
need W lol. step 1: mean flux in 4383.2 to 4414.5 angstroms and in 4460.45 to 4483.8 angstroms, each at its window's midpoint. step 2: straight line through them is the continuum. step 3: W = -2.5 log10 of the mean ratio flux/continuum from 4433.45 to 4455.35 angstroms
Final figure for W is 0.18 mag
